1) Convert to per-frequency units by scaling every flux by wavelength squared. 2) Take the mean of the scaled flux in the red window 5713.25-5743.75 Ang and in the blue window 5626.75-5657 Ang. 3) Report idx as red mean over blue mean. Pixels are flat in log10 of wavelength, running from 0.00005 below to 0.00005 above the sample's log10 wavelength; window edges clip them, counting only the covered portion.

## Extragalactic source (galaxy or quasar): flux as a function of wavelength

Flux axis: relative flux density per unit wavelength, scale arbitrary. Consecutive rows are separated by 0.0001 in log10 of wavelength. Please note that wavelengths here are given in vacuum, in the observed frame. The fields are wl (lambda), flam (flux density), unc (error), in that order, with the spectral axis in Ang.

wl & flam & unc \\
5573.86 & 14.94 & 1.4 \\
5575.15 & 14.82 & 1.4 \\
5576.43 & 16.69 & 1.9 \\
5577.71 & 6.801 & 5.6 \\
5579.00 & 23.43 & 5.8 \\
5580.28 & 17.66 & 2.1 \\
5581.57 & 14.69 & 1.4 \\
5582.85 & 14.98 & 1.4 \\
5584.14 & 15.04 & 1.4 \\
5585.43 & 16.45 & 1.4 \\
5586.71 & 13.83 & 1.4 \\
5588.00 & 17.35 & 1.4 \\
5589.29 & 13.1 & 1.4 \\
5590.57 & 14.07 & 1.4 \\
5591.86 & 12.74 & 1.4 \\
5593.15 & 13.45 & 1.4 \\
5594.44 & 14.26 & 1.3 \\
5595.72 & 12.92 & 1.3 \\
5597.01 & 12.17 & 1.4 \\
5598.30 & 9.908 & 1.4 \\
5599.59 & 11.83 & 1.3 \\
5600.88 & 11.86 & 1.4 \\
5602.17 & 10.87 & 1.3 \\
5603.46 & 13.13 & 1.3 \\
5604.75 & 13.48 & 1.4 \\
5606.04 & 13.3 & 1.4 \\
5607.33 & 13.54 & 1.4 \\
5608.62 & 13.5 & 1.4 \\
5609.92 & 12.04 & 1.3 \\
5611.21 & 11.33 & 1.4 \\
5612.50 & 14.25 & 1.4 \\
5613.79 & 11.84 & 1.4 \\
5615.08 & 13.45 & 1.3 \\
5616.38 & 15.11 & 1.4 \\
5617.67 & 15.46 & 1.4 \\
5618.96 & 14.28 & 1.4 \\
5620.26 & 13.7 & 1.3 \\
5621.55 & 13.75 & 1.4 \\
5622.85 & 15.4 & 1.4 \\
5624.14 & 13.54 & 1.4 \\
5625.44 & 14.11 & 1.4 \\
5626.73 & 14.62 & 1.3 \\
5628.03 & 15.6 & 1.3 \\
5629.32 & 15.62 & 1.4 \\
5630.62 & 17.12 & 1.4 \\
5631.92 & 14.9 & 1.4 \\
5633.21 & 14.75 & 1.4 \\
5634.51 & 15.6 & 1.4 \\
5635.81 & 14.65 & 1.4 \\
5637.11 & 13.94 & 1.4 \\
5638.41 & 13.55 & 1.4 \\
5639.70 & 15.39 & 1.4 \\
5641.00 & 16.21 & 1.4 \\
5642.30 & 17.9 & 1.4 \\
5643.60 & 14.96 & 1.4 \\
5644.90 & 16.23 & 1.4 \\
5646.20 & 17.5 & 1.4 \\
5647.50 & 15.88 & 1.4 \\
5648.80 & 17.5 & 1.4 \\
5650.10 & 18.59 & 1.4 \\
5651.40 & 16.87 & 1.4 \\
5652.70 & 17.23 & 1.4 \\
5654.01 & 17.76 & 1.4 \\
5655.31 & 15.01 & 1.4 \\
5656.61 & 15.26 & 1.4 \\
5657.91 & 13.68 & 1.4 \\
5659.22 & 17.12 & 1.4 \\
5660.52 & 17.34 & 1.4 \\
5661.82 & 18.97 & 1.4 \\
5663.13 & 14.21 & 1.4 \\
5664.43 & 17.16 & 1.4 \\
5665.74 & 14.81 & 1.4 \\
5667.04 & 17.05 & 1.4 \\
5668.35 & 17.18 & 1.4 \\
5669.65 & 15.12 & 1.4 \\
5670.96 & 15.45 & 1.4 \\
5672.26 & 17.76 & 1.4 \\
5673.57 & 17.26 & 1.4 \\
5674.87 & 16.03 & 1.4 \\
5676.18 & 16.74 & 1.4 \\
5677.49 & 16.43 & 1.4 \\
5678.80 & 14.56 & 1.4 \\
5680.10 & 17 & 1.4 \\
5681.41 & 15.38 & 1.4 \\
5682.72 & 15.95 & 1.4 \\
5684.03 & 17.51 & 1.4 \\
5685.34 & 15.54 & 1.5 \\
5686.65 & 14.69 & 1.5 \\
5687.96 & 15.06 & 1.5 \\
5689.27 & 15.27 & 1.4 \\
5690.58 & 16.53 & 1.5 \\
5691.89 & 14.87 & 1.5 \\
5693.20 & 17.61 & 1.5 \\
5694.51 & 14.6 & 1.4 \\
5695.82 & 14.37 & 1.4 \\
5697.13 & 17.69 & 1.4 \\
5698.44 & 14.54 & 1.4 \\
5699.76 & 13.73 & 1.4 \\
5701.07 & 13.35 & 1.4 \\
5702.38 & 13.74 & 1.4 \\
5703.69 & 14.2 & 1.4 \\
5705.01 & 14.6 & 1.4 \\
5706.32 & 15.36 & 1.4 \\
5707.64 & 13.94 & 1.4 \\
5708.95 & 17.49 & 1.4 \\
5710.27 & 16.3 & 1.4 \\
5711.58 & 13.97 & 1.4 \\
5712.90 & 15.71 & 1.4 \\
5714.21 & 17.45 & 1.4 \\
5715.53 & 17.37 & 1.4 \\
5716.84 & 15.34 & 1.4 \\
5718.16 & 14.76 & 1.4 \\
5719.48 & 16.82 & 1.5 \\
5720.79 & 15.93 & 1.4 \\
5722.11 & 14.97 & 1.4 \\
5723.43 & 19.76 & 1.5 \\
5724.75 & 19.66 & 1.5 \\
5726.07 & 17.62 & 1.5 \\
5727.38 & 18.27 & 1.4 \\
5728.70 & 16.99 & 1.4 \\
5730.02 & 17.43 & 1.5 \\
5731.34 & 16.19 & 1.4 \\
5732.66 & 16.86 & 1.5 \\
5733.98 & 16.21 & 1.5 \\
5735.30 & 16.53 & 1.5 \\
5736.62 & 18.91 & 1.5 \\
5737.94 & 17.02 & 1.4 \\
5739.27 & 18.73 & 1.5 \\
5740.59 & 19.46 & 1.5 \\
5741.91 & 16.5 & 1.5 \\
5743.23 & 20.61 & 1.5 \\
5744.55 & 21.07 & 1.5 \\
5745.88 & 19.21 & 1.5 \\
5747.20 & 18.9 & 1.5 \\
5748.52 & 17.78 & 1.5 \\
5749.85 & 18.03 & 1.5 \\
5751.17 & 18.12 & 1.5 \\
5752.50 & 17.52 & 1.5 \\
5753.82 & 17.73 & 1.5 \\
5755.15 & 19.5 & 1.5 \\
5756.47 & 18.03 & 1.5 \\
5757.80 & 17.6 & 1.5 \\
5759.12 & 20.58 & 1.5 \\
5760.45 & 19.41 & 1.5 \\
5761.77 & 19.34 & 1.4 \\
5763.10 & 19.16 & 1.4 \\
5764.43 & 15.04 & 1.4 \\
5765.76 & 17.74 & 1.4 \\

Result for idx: 1.12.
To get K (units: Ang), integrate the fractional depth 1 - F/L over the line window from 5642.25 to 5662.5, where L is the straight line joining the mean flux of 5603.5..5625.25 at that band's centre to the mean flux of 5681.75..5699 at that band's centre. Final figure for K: -2.81 Ang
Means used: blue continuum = 13.6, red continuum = 15.7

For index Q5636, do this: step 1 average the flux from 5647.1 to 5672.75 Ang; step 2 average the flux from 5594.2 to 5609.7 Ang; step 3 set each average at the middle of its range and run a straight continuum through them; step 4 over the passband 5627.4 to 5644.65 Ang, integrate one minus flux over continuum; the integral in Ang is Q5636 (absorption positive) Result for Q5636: -0.7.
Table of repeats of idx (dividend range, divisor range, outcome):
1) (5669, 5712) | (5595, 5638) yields 1.17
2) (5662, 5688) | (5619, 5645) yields 1.09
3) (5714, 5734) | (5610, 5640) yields 1.22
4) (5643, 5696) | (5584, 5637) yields 1.20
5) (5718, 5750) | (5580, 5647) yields 1.31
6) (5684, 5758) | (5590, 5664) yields 1.18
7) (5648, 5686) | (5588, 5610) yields 1.31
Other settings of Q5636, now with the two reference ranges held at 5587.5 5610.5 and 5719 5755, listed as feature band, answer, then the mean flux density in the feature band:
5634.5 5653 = -1.99 Ang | 16.1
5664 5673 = -0.53 Ang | 16.3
